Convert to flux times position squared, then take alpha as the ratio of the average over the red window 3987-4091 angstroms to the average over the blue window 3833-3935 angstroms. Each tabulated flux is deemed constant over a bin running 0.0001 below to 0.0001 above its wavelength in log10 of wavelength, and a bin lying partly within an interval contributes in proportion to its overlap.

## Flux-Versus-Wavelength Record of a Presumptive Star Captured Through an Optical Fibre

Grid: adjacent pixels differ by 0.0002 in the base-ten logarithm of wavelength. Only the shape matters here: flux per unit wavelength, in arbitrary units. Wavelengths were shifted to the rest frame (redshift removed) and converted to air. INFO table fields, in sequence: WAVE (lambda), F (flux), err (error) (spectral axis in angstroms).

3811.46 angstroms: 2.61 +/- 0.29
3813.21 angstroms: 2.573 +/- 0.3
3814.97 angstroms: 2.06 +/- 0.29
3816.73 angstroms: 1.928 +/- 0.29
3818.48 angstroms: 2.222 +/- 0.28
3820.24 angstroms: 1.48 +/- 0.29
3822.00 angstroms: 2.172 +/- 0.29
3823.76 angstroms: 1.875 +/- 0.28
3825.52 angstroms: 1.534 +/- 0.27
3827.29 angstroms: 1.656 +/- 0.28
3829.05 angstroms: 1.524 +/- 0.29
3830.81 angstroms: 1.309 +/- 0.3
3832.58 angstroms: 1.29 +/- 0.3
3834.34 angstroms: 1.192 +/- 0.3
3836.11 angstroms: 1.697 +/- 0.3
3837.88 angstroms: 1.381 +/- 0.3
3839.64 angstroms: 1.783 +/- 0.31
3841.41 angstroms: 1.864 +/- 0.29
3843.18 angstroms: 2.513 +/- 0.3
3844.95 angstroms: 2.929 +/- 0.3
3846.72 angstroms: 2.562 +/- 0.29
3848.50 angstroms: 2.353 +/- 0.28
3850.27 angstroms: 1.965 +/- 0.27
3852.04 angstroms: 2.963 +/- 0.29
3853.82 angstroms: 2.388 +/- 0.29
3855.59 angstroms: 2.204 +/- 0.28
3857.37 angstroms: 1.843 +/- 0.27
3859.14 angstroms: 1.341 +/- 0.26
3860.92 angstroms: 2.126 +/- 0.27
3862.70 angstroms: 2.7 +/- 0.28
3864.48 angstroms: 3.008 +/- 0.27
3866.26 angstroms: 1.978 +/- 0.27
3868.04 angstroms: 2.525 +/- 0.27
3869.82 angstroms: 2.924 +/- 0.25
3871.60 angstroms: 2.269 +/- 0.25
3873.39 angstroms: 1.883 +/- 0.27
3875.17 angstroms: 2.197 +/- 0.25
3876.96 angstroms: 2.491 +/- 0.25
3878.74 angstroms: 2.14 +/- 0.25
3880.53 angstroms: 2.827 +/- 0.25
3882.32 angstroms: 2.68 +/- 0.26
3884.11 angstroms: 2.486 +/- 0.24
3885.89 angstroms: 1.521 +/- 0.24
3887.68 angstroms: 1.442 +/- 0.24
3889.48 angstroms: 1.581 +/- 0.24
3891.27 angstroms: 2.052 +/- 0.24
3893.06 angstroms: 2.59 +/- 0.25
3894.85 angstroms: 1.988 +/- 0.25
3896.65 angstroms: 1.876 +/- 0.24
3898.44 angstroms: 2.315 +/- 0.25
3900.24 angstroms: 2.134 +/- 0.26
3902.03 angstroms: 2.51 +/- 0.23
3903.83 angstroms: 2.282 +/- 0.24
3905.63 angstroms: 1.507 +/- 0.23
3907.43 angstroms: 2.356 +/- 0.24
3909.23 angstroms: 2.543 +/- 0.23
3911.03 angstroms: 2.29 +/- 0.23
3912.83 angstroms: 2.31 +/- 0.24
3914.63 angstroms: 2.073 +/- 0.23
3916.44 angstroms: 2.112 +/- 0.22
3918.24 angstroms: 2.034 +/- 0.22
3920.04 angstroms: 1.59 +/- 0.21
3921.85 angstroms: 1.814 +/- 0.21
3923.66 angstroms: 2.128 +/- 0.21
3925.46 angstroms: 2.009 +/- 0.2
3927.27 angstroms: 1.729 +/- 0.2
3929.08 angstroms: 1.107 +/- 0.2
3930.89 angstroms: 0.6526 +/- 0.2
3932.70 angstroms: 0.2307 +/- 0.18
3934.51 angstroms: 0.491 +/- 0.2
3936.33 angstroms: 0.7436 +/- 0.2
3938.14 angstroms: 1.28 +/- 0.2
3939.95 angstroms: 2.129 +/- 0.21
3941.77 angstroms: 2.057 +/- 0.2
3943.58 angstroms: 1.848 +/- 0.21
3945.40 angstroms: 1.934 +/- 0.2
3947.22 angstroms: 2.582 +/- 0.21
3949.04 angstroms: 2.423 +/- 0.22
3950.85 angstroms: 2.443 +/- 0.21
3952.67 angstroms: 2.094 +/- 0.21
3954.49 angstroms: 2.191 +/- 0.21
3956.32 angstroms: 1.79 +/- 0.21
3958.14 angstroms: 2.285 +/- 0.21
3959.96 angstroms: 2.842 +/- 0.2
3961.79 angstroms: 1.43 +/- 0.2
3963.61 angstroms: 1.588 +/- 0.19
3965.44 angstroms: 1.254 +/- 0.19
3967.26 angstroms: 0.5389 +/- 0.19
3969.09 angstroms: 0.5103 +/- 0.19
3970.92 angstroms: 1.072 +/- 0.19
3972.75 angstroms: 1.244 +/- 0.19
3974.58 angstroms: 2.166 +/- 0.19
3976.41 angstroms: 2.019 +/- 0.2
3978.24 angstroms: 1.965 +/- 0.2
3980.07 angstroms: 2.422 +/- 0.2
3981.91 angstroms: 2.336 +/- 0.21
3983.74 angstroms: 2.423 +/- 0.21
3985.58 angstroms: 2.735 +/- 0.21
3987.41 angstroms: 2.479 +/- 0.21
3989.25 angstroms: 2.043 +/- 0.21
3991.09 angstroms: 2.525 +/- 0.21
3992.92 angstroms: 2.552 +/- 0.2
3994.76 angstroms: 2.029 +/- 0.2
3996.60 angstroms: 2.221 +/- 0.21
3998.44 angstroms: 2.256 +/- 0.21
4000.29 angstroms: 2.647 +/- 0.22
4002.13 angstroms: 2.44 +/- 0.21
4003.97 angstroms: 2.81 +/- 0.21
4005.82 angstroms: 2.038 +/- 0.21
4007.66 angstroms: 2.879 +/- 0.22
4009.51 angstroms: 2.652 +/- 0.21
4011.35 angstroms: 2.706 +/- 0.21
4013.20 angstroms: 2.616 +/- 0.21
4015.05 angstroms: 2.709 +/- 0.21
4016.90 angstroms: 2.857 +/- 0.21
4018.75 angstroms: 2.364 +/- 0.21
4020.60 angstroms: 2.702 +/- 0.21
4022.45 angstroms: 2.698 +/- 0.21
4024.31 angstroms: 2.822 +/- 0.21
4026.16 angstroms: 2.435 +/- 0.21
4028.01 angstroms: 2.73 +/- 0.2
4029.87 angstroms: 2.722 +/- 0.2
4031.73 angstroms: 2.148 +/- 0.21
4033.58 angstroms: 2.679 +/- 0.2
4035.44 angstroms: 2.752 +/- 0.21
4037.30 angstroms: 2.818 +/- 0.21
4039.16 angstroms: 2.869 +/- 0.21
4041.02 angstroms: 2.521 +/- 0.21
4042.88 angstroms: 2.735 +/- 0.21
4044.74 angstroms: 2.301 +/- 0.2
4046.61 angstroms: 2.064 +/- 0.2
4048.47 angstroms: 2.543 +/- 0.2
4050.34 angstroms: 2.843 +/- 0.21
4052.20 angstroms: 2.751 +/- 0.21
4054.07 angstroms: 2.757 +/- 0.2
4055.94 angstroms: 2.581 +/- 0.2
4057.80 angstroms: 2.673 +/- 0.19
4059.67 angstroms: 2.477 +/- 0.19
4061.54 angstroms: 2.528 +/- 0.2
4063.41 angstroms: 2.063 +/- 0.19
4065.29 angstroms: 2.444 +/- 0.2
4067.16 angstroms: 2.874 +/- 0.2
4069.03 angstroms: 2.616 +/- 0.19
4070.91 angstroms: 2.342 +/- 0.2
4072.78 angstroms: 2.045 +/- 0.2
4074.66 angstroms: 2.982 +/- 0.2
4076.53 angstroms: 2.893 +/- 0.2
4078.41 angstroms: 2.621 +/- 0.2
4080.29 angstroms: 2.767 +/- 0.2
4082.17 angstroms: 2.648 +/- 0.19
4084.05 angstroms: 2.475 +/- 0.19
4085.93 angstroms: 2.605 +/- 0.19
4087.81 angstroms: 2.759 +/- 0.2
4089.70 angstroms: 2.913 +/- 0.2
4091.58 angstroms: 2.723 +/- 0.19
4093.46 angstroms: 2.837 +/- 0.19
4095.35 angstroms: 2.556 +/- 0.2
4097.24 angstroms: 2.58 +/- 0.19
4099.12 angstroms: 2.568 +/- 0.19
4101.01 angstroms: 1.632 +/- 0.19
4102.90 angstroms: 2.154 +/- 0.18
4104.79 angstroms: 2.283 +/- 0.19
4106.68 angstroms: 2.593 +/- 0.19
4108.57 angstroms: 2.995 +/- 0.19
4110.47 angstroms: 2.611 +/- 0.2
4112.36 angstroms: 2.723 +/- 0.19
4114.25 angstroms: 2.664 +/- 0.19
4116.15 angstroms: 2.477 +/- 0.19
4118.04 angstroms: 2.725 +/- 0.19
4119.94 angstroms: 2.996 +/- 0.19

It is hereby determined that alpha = 1.36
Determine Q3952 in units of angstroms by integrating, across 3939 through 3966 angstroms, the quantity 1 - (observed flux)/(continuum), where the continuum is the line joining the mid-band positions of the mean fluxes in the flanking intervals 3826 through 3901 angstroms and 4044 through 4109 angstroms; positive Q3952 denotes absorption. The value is 2.6 angstroms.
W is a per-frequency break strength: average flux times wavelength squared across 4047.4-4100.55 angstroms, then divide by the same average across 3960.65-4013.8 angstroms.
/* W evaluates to 1.30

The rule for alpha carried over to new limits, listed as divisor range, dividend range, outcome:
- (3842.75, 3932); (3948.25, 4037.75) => 1.12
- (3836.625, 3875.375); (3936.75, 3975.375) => 0.83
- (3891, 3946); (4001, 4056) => 1.52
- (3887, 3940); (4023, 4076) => 1.54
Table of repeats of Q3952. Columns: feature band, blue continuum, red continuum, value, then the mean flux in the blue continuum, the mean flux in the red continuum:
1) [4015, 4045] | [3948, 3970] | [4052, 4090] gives -4.5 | 1.79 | 2.6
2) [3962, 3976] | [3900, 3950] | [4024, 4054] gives 5.8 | 1.81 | 2.61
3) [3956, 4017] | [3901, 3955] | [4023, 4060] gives 3.1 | 1.85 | 2.61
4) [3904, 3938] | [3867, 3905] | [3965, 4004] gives 7.9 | 2.22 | 2.02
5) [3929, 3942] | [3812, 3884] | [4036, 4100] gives 7.2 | 2.12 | 2.61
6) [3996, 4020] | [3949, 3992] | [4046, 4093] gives -4.0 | 1.94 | 2.61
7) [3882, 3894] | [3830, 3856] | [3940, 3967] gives 0.0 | 2.03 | 2.02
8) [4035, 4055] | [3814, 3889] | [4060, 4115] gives -1.2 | 2.08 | 2.57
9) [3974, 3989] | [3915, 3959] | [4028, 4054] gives -1.4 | 1.74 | 2.61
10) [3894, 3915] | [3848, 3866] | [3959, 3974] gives -3.6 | 2.28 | 1.33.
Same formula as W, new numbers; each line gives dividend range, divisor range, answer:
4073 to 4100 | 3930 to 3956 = 1.74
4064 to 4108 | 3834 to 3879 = 1.30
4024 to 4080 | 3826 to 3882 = 1.34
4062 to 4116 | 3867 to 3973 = 1.47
